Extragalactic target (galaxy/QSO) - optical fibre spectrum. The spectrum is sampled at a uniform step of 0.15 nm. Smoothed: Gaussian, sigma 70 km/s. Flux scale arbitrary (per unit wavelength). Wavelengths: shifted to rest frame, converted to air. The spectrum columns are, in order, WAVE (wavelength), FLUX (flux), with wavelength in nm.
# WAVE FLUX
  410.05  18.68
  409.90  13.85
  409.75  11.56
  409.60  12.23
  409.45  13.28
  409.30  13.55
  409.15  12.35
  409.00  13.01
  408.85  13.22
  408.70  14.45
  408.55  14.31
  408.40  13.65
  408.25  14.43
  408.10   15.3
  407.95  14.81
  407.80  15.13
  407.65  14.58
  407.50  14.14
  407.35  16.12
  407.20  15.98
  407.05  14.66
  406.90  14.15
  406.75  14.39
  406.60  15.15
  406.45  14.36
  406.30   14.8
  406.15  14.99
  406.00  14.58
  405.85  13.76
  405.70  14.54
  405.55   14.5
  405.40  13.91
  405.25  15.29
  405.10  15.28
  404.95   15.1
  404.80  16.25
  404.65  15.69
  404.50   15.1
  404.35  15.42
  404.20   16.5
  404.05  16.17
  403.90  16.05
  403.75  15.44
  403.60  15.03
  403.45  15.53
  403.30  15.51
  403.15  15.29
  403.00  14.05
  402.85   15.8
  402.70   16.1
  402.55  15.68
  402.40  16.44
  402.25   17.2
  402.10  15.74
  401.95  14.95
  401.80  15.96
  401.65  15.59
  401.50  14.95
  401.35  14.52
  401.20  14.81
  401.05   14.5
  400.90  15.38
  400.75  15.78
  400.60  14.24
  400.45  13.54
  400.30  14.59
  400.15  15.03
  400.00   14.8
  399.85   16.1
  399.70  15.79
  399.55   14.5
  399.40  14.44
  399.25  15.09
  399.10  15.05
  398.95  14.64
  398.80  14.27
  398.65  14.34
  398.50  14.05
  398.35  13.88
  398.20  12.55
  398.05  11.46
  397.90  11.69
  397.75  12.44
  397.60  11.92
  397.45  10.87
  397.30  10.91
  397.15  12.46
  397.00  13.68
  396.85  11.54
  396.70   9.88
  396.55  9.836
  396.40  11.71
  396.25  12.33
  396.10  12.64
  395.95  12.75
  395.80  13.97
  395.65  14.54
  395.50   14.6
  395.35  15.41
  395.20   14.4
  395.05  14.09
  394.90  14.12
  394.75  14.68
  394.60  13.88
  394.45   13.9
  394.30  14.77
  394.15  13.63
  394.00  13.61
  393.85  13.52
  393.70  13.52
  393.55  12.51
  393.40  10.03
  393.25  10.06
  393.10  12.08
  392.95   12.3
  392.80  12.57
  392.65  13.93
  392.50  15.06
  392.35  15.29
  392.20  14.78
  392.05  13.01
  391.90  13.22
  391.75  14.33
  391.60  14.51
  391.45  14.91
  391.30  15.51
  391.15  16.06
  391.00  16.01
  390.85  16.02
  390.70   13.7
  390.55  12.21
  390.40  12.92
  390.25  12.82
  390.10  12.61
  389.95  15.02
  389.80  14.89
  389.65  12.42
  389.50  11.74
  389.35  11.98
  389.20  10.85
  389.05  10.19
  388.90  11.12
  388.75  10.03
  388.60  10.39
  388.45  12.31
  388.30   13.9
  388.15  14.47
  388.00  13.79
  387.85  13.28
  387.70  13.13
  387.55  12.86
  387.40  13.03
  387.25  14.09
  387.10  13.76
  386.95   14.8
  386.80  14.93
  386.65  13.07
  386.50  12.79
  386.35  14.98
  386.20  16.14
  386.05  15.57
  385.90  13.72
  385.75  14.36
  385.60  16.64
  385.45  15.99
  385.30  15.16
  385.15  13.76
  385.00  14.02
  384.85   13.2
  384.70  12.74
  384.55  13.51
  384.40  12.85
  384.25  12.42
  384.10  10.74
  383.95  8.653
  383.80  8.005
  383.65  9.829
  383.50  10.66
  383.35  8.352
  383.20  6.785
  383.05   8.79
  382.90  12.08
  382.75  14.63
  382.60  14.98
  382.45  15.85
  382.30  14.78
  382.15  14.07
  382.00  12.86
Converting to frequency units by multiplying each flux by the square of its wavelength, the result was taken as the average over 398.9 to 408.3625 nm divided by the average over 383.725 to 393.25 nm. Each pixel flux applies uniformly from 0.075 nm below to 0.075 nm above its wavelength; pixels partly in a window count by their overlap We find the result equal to 1.2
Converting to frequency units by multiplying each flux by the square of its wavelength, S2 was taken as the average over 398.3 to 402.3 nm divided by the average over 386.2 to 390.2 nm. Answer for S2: 1.22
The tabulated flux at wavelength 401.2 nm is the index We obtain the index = 14.81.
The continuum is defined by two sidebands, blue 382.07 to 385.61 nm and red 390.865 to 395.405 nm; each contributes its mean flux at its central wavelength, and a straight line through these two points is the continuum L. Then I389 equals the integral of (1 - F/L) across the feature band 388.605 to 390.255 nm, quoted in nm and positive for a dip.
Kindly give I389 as 0.15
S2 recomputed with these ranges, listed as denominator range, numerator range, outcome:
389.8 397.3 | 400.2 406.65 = 1.19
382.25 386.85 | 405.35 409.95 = 1.24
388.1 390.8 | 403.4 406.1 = 1.32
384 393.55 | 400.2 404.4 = 1.22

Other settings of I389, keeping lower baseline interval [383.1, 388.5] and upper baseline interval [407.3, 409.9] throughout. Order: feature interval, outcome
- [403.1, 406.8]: -0.38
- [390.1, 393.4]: -0.13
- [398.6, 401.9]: -0.33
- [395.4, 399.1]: 0.20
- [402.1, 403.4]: -0.20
